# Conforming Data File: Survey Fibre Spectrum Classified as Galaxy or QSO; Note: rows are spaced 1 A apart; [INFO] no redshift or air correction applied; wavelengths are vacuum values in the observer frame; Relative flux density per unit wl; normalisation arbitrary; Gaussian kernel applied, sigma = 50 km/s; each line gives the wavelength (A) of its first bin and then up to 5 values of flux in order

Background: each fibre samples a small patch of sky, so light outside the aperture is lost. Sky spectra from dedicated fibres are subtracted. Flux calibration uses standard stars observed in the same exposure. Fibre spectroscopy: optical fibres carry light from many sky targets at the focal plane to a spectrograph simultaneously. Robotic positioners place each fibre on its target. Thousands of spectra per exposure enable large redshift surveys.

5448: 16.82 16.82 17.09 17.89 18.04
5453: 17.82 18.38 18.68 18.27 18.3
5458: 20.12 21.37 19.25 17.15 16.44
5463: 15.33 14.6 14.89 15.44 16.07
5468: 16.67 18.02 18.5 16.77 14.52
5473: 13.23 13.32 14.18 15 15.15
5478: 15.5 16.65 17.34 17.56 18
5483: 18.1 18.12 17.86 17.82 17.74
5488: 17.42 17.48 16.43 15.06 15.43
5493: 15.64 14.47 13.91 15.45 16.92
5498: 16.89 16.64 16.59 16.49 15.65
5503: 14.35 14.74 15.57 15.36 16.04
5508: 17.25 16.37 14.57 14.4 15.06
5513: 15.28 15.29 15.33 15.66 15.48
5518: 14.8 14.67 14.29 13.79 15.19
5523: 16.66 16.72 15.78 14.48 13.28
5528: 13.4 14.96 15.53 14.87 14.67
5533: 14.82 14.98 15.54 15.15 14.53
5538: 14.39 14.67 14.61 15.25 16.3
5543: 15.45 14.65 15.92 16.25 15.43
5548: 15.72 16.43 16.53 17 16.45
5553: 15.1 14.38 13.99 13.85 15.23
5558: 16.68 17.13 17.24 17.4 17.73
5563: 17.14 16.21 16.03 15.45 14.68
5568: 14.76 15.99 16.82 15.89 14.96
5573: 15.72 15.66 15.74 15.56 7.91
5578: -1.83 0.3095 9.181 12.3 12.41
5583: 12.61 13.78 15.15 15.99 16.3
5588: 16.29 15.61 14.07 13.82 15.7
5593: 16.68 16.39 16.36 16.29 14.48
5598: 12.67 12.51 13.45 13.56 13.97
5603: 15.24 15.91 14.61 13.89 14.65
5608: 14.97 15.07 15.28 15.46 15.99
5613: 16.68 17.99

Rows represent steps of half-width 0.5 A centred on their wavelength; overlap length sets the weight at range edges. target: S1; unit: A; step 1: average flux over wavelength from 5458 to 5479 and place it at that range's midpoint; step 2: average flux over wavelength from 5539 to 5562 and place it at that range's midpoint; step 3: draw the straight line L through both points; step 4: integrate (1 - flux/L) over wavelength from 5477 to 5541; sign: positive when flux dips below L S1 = 1.3 A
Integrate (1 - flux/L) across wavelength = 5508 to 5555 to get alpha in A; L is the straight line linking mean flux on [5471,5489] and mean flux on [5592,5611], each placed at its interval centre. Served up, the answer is 1.4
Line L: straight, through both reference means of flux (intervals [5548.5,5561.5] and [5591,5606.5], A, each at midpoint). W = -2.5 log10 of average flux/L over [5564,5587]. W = 0.18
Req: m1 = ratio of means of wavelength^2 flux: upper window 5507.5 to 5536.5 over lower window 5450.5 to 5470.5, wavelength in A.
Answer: 0.88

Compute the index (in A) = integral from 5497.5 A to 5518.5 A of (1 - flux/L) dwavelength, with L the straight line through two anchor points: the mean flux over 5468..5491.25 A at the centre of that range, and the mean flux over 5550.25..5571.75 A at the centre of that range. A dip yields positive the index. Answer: 0.93 A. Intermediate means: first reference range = 16.5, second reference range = 16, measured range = 15.6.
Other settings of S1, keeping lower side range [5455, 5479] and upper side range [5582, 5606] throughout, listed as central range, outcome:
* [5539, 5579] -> 0.75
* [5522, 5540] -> 0.76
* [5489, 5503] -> 0.24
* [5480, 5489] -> -0.85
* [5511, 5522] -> 0.61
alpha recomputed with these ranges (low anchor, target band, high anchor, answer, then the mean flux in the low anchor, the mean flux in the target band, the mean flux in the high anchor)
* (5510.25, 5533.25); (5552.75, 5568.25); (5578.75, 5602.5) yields -1.60 A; 15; 15.8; 13.9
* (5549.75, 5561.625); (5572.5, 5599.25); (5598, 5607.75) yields 2.70 A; 15.9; 13.3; 14.1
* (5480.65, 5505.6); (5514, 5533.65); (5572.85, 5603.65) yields 0.56 A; 16.4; 15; 13.3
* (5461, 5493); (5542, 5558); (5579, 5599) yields -0.73 A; 16.3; 15.6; 14.1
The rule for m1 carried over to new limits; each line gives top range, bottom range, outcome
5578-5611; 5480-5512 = 0.88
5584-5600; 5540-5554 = 0.97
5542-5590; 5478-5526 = 0.93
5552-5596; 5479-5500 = 0.89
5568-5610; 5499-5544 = 0.93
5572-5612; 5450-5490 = 0.84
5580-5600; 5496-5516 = 0.95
